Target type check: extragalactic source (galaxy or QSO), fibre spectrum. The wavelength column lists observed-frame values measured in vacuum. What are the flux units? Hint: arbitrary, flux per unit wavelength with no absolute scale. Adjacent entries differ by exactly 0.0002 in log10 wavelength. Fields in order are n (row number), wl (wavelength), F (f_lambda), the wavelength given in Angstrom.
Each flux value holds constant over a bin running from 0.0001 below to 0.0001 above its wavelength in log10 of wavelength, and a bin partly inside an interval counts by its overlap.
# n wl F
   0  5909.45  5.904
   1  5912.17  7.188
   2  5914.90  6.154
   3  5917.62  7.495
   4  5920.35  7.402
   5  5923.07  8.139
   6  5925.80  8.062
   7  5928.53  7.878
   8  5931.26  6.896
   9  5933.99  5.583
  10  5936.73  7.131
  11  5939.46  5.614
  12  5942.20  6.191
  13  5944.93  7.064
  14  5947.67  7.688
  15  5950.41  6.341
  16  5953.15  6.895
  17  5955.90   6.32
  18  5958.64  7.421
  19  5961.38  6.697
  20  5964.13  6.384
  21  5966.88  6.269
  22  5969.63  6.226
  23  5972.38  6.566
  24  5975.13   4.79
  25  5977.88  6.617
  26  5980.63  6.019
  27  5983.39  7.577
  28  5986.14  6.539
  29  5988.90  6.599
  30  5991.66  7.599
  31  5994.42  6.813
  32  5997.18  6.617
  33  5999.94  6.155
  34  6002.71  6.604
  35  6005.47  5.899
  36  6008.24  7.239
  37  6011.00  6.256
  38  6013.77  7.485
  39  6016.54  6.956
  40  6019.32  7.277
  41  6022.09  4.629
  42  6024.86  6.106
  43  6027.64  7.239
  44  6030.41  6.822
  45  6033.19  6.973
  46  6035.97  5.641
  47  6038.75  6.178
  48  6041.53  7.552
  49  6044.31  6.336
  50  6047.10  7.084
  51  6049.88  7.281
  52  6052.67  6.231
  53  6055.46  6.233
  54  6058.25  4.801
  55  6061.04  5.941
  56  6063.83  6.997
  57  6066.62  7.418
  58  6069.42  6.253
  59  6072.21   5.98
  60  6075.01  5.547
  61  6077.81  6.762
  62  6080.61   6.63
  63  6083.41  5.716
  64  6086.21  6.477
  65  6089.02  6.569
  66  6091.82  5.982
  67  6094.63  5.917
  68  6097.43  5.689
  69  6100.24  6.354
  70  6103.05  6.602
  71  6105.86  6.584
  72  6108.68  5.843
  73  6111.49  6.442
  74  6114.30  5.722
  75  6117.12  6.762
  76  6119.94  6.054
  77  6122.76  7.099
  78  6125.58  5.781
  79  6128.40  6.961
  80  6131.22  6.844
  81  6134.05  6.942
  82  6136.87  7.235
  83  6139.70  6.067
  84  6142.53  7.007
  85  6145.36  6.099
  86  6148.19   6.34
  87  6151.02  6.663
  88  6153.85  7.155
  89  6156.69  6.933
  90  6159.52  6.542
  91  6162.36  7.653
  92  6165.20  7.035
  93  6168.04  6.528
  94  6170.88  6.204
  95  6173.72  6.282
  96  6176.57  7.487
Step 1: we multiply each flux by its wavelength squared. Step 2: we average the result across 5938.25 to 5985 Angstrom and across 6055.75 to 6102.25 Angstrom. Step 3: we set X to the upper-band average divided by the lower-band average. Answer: 1.0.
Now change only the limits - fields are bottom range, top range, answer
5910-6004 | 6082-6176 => 1.02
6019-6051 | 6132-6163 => 1.07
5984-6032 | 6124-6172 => 1.06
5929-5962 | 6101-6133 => 1.02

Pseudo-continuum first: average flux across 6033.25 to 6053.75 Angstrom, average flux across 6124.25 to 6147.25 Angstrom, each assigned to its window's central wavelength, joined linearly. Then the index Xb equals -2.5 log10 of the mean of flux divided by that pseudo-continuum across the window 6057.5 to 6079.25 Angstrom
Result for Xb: 0.06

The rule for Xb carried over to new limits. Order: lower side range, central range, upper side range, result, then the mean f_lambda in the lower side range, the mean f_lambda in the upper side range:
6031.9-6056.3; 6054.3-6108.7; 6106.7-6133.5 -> 0.05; 6.62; 6.41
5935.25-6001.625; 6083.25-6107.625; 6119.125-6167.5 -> 0.08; 6.59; 6.73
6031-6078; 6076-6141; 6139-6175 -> 0.03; 6.42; 6.67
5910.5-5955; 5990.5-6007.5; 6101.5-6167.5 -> 0.04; 6.97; 6.62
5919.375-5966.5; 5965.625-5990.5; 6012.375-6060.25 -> 0.06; 6.91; 6.51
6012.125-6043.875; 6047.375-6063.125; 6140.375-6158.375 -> 0.07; 6.61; 6.67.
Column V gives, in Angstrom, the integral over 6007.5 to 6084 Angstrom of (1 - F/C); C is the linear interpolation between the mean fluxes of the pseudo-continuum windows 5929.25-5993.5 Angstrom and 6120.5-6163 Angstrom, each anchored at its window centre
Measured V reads 1.9 Angstrom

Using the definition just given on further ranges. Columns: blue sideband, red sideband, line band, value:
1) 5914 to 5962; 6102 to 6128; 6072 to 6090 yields 0.6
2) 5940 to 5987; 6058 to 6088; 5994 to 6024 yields -0.4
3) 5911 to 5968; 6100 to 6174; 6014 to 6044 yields 0.8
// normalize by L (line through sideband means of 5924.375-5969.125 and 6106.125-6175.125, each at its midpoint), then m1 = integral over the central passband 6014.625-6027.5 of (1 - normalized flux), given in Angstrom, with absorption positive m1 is 0.6 Angstrom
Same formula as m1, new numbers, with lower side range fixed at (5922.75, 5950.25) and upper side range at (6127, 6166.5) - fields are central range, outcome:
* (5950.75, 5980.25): 2.3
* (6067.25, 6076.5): 1.1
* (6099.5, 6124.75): 1.7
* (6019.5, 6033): 1.0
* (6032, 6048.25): 0.6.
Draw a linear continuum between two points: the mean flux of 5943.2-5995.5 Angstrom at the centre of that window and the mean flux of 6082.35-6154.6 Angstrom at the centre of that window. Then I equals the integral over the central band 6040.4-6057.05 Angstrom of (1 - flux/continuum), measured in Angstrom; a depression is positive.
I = -0.6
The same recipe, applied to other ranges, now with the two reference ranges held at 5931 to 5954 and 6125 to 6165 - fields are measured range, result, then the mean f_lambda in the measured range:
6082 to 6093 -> 0.85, 6.19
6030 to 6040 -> 0.44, 6.36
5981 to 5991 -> -0.37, 6.86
